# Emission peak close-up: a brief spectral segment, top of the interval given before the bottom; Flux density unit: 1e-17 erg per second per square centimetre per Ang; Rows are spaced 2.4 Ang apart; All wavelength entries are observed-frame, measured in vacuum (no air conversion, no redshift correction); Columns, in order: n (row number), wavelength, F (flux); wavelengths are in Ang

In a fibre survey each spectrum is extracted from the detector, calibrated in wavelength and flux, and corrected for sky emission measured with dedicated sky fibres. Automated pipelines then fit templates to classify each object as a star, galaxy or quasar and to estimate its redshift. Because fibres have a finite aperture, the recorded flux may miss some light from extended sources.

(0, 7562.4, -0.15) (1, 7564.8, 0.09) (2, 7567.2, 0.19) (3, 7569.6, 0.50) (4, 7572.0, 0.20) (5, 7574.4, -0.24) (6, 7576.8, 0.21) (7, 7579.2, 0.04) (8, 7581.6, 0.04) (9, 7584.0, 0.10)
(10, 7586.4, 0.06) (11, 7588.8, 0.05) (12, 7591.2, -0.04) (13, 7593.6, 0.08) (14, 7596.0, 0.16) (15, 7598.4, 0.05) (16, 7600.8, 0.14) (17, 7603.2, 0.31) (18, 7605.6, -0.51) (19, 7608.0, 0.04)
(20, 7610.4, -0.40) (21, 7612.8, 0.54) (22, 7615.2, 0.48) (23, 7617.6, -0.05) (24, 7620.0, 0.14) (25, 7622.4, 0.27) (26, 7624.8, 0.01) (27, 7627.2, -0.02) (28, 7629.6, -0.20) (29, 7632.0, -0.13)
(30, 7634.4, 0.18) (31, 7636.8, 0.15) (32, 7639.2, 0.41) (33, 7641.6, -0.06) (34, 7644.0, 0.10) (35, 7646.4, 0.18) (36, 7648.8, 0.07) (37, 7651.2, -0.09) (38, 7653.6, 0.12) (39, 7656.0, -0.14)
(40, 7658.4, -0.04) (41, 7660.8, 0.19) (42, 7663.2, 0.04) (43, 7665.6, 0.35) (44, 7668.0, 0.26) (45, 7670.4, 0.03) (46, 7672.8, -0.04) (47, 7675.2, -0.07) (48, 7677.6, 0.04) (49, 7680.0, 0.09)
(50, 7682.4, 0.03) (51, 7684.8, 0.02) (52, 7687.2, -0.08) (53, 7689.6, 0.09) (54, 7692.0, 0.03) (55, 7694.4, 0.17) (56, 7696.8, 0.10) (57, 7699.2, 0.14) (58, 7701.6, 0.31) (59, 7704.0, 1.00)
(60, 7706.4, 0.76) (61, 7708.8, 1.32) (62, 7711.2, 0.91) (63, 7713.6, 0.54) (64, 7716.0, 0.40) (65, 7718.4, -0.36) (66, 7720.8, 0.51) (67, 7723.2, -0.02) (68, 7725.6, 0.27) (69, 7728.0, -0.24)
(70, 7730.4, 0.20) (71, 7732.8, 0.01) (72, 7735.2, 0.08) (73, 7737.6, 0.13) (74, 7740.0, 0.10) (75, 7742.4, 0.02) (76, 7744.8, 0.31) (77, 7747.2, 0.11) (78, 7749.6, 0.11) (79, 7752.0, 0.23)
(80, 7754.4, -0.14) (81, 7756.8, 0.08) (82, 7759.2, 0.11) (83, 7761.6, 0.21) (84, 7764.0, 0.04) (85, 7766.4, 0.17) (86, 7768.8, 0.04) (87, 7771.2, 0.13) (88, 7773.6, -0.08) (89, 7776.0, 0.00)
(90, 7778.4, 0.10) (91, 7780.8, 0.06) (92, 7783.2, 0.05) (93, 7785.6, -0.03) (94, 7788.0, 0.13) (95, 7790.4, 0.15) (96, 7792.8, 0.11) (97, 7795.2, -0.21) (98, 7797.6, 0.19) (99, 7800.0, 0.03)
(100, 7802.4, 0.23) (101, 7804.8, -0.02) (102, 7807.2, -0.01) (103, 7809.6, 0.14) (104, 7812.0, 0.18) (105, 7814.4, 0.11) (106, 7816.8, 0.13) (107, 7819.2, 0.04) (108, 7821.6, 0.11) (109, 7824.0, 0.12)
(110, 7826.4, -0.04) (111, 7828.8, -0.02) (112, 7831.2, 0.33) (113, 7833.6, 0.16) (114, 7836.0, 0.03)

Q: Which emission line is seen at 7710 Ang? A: [O II]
